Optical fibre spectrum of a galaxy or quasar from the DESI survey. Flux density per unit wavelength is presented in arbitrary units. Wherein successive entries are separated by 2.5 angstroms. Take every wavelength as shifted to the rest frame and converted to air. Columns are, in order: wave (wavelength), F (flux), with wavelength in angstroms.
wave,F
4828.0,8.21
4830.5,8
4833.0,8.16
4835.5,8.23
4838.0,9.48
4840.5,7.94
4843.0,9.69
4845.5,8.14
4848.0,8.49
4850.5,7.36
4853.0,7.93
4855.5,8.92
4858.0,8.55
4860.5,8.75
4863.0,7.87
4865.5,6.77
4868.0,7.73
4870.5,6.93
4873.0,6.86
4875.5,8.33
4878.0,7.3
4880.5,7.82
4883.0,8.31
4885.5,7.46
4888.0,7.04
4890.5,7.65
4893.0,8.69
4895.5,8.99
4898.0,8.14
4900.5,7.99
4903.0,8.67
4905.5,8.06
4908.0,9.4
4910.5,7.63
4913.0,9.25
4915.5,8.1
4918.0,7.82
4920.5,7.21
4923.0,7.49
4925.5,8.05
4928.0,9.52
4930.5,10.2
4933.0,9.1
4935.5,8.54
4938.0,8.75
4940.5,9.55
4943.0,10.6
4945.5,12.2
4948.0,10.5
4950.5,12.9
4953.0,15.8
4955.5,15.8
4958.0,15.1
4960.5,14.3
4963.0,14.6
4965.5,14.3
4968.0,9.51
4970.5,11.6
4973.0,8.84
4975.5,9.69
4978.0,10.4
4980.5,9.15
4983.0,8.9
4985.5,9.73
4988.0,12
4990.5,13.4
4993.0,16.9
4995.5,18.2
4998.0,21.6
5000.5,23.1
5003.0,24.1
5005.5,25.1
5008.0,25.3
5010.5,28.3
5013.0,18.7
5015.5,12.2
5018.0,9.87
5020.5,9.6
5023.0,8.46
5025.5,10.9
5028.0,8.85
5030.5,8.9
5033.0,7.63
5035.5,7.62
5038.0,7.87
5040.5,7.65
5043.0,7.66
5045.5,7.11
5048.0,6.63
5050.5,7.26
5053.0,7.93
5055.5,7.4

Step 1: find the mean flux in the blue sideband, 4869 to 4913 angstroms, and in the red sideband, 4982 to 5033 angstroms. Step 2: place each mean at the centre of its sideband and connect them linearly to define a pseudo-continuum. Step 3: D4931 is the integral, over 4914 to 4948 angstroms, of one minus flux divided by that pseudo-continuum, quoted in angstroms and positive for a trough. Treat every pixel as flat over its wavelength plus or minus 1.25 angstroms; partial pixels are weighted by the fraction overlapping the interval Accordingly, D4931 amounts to 4.98 angstroms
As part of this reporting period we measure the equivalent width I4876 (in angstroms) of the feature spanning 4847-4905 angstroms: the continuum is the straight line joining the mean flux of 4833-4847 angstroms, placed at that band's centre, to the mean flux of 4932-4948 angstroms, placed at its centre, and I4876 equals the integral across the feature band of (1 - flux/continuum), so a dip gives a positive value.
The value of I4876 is 7.3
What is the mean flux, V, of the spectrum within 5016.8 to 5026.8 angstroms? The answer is 9.7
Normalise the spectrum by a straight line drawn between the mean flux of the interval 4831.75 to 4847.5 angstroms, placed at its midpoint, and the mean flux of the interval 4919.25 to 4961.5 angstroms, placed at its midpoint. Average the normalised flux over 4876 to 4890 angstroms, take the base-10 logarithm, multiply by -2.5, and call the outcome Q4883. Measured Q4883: 0.25 mag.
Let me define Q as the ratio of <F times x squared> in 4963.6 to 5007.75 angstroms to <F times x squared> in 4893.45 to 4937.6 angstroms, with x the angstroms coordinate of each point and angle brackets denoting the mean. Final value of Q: 1.79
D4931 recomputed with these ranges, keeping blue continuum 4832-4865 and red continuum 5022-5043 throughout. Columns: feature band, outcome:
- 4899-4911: 0.02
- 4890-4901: 0.06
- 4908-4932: -0.05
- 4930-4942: -1.12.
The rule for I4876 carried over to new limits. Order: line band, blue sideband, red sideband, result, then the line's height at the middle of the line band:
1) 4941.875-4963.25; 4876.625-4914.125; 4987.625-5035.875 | -2.8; 11.9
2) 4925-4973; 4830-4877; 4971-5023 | 5.4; 13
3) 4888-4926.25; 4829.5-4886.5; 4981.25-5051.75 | 5.9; 9.68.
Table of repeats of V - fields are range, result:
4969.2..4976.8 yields 10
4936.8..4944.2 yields 9.63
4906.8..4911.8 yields 8.51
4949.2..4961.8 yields 14.8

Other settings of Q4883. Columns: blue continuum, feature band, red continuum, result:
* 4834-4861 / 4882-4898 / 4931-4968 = 0.24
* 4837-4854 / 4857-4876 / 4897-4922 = 0.09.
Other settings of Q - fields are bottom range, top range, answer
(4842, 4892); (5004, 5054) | 1.59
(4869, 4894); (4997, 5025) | 2.56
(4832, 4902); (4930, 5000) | 1.60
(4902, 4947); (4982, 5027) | 1.91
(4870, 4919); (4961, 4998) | 1.59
